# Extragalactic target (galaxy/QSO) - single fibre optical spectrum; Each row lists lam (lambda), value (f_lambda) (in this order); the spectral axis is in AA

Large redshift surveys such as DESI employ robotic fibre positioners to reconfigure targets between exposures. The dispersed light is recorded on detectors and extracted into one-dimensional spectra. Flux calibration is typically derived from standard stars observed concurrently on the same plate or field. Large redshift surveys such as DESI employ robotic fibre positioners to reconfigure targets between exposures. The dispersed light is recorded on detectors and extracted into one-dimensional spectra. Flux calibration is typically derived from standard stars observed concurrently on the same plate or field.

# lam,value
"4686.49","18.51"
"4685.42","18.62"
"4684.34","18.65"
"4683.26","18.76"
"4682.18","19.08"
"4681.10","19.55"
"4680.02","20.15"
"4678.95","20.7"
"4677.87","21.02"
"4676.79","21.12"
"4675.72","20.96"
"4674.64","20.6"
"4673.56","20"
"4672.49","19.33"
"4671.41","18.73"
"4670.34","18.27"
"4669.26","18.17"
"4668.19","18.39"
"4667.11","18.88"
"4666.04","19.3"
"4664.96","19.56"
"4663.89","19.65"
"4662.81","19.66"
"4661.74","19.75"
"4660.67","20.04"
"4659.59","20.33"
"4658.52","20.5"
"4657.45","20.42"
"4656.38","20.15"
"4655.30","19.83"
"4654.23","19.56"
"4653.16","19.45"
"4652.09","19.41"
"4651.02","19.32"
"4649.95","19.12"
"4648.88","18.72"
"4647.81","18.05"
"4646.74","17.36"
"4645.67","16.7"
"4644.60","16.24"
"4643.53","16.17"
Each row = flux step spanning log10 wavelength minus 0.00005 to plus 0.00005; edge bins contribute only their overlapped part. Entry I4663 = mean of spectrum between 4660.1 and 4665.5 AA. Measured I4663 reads 19.7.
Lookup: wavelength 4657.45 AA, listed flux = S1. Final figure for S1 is 20.42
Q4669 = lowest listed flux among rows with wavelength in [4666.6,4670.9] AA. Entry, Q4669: 18.17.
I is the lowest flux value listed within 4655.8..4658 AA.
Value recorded 20.15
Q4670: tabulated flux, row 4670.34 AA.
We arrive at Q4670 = 18.27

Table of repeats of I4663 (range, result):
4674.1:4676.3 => 20.8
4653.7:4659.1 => 20.1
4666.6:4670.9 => 18.4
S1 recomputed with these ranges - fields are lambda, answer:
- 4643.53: 16.17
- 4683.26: 18.76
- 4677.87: 21.02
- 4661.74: 19.75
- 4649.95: 19.12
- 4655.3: 19.83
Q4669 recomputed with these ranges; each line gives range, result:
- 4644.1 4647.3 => 16.24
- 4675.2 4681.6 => 19.55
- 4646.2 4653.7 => 17.36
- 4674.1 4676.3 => 20.6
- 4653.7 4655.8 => 19.56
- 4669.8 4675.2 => 18.27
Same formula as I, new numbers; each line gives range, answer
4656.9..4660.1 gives 20.33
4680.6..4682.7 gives 19.08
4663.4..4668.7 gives 18.39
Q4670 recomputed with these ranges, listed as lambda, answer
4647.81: 18.05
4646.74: 17.36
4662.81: 19.66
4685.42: 18.62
